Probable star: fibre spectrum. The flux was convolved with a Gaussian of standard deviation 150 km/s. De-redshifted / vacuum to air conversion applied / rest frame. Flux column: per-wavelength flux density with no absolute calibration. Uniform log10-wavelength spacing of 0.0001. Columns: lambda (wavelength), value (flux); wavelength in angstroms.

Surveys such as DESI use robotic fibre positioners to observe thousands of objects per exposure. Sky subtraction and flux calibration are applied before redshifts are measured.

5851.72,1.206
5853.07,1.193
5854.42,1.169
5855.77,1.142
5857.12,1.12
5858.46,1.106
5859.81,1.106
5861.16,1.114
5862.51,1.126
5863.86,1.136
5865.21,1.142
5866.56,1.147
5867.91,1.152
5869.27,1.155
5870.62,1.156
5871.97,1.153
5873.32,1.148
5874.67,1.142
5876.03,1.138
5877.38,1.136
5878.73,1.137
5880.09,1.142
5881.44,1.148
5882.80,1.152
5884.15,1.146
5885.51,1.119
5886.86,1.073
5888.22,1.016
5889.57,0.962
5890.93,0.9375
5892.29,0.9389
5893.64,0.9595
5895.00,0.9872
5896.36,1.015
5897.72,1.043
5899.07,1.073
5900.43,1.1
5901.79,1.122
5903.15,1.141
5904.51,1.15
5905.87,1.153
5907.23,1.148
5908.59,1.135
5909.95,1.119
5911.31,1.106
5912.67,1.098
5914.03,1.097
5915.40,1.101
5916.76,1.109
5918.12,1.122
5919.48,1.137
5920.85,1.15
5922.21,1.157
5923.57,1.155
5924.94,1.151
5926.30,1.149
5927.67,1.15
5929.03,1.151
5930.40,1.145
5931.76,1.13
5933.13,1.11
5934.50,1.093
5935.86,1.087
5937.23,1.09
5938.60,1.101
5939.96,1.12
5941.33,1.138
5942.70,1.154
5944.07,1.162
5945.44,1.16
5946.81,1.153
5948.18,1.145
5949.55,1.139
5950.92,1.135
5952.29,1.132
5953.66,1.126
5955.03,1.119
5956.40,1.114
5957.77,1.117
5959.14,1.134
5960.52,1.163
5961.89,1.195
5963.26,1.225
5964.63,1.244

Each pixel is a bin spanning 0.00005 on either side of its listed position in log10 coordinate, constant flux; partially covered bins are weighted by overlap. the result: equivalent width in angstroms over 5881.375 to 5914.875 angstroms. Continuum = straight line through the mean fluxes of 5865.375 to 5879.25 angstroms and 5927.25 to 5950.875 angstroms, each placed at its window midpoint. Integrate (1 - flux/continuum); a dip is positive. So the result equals 1.9 angstroms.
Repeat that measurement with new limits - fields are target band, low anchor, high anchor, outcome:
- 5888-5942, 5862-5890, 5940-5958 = 1.7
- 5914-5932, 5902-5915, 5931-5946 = -0.2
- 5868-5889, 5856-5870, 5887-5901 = -1.2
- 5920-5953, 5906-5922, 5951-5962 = -0.2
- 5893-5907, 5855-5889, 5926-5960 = 0.7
